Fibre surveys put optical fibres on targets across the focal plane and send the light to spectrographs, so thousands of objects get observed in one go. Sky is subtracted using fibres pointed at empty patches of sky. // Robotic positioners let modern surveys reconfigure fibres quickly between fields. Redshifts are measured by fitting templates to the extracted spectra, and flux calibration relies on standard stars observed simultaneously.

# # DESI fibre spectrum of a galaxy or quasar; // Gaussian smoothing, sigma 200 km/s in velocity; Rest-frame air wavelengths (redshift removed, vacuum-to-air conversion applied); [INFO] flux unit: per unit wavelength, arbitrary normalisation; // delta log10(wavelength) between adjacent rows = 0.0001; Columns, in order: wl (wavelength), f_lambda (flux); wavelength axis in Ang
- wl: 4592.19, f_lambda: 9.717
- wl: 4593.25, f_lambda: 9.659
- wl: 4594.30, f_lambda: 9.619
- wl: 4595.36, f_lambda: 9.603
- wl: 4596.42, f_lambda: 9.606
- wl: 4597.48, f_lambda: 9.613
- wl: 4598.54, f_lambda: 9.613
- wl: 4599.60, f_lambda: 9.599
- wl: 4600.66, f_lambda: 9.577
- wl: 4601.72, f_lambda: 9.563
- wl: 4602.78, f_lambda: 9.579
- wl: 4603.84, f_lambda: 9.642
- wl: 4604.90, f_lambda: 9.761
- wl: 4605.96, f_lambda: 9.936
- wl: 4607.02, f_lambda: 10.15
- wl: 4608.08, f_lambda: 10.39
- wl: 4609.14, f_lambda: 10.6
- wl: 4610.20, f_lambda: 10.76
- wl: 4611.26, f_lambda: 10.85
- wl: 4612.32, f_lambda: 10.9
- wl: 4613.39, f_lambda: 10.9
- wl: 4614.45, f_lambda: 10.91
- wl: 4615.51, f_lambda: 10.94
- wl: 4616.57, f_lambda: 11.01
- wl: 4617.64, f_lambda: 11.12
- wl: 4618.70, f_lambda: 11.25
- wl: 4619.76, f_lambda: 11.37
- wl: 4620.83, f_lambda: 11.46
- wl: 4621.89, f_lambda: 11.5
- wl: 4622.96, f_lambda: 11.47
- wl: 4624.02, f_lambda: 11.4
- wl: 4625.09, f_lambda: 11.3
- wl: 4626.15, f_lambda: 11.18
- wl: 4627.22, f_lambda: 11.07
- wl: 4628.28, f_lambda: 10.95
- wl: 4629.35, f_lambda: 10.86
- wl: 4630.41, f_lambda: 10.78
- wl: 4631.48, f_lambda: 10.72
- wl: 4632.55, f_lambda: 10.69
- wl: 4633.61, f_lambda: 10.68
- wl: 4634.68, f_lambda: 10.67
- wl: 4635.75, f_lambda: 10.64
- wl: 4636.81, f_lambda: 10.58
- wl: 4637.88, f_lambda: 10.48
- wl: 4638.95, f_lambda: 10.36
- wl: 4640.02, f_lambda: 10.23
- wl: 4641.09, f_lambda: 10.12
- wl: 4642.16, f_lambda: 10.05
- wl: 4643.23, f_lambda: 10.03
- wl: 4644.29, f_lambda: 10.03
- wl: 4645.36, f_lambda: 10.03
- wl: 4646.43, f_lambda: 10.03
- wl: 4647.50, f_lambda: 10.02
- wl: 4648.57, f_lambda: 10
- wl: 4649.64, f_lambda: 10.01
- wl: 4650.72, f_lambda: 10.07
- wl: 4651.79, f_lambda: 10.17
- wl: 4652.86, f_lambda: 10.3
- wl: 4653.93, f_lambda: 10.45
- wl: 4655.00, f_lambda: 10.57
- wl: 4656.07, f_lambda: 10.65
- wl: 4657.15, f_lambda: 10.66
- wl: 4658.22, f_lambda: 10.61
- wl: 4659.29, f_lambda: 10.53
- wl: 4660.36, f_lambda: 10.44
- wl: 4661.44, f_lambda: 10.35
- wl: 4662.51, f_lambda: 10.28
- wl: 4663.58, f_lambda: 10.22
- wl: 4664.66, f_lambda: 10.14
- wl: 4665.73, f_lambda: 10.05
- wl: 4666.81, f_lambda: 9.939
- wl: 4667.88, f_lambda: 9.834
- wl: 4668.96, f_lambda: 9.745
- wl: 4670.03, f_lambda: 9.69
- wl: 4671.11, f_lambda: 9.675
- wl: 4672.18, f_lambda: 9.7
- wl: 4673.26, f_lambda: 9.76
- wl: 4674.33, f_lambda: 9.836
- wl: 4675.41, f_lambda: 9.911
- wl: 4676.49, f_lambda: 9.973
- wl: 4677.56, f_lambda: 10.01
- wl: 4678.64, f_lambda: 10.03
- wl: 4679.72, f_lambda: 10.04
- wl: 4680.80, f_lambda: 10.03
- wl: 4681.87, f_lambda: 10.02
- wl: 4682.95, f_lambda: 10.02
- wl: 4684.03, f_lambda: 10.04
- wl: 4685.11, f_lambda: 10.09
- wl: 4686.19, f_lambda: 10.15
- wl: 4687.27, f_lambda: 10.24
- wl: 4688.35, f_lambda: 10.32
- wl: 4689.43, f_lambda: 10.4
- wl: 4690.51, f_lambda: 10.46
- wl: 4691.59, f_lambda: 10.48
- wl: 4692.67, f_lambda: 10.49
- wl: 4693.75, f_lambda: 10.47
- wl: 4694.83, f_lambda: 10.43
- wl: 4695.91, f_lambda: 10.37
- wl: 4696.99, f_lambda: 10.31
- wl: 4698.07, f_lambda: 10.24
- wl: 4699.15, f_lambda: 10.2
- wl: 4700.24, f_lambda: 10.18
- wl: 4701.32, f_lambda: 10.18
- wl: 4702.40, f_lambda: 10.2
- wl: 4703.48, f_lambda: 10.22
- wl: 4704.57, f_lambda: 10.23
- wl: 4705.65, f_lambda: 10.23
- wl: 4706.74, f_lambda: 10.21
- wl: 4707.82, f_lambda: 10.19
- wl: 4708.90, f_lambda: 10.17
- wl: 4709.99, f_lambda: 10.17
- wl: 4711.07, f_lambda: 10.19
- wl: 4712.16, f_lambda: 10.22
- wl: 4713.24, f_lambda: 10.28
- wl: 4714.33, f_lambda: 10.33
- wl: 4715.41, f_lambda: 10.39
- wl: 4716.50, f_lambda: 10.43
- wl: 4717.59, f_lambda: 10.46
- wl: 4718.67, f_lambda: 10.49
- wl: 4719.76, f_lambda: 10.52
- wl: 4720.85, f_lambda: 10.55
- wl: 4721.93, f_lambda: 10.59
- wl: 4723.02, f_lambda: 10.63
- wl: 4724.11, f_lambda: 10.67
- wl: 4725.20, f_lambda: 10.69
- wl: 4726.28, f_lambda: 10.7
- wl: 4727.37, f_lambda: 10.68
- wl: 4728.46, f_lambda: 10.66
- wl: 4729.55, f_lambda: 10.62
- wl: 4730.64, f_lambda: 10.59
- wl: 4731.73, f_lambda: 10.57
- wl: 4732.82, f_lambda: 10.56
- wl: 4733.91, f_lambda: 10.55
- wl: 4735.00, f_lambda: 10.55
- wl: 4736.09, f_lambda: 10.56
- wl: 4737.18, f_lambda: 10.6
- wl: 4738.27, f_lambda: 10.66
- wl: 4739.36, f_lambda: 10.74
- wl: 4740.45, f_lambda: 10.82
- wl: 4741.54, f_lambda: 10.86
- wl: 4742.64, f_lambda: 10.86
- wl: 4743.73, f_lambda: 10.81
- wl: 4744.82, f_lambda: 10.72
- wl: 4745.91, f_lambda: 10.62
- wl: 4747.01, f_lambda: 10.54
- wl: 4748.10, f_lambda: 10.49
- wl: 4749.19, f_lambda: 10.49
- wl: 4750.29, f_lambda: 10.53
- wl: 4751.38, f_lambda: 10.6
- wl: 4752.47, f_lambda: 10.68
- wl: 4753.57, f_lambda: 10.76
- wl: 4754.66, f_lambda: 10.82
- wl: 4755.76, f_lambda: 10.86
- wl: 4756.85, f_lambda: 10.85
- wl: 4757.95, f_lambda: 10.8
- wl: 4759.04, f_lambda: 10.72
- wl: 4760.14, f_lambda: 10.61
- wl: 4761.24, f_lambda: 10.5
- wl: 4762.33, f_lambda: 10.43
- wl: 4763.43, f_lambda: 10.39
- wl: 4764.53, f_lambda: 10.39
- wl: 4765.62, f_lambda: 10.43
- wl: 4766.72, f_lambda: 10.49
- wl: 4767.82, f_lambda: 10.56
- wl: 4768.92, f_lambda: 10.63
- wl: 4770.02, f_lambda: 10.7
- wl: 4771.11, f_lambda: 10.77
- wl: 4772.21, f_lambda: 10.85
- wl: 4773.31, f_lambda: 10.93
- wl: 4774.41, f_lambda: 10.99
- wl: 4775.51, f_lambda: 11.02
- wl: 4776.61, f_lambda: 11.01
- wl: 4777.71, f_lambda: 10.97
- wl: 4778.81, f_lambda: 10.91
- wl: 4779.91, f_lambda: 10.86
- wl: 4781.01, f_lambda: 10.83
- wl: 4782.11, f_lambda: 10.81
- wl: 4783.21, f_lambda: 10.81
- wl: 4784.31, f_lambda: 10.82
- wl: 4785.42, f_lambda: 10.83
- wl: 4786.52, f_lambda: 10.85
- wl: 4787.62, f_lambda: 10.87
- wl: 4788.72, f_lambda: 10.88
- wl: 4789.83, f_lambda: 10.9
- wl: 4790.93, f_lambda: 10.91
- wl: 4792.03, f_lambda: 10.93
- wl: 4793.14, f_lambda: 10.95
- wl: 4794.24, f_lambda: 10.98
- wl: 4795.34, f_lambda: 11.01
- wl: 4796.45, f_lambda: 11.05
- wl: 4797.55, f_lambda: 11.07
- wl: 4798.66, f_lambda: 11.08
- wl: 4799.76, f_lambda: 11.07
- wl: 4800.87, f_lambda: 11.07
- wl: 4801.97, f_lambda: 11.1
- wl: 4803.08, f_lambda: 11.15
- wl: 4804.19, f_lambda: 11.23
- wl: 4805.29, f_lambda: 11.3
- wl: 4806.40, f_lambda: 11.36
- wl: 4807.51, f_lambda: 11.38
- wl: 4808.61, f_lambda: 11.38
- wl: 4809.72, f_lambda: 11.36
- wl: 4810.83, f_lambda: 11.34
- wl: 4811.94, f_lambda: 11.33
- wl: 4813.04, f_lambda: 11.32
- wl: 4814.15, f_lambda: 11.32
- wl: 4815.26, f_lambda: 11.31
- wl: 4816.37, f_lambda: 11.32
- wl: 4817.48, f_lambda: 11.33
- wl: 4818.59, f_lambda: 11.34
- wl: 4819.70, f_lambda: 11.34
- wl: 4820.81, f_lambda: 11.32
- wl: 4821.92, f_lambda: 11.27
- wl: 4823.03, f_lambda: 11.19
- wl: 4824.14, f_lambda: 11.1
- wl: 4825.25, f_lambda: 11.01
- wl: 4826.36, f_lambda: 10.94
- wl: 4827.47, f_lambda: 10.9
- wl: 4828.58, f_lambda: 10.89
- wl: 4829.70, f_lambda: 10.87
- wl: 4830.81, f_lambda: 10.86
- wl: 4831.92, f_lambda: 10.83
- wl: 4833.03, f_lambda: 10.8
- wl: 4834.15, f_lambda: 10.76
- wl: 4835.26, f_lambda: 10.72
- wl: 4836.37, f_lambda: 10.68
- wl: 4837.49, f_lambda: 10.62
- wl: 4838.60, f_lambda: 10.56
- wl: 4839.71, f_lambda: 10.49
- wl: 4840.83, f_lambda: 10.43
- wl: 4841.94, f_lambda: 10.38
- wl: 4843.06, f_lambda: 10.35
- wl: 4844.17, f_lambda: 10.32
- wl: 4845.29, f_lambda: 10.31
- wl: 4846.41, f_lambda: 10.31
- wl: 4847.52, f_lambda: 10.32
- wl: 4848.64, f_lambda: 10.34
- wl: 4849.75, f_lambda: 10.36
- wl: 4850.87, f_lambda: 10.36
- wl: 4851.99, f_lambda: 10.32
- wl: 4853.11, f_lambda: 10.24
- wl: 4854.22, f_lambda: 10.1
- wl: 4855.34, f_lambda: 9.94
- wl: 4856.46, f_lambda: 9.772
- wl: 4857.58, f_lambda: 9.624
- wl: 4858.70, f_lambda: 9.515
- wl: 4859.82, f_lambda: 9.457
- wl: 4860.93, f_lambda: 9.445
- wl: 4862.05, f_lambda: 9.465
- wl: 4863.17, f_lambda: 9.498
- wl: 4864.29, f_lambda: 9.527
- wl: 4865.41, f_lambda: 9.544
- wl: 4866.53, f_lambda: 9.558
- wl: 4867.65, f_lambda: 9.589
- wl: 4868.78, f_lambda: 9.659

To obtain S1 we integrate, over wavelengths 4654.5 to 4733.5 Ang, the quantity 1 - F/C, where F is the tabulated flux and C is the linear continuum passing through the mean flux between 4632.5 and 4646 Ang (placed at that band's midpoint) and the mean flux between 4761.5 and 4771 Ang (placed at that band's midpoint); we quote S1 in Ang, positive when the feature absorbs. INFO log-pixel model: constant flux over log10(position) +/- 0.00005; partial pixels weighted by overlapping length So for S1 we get 1.1 Ang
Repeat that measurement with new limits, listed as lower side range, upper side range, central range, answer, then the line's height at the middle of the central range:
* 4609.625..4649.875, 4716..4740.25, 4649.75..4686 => 1.9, 10.7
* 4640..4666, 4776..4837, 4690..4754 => 0.7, 10.6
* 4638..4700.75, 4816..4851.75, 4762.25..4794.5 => -0.7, 10.6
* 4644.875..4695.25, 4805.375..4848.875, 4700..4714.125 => 0.2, 10.3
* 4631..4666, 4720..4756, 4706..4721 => 0.3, 10.6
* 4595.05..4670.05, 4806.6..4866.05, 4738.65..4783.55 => -0.8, 10.5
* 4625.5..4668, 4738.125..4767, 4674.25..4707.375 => 1.0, 10.5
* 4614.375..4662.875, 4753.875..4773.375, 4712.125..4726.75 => 0.2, 10.6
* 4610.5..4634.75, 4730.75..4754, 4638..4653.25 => 1.2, 11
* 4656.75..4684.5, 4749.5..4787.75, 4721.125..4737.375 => -0.2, 10.5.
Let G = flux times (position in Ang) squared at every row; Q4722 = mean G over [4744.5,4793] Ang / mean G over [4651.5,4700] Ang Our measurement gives 1.10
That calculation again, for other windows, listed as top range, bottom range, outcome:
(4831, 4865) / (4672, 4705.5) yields 1.07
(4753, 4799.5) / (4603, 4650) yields 1.08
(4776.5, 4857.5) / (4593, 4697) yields 1.13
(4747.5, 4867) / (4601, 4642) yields 1.08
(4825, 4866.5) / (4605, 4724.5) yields 1.07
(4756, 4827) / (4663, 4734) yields 1.11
